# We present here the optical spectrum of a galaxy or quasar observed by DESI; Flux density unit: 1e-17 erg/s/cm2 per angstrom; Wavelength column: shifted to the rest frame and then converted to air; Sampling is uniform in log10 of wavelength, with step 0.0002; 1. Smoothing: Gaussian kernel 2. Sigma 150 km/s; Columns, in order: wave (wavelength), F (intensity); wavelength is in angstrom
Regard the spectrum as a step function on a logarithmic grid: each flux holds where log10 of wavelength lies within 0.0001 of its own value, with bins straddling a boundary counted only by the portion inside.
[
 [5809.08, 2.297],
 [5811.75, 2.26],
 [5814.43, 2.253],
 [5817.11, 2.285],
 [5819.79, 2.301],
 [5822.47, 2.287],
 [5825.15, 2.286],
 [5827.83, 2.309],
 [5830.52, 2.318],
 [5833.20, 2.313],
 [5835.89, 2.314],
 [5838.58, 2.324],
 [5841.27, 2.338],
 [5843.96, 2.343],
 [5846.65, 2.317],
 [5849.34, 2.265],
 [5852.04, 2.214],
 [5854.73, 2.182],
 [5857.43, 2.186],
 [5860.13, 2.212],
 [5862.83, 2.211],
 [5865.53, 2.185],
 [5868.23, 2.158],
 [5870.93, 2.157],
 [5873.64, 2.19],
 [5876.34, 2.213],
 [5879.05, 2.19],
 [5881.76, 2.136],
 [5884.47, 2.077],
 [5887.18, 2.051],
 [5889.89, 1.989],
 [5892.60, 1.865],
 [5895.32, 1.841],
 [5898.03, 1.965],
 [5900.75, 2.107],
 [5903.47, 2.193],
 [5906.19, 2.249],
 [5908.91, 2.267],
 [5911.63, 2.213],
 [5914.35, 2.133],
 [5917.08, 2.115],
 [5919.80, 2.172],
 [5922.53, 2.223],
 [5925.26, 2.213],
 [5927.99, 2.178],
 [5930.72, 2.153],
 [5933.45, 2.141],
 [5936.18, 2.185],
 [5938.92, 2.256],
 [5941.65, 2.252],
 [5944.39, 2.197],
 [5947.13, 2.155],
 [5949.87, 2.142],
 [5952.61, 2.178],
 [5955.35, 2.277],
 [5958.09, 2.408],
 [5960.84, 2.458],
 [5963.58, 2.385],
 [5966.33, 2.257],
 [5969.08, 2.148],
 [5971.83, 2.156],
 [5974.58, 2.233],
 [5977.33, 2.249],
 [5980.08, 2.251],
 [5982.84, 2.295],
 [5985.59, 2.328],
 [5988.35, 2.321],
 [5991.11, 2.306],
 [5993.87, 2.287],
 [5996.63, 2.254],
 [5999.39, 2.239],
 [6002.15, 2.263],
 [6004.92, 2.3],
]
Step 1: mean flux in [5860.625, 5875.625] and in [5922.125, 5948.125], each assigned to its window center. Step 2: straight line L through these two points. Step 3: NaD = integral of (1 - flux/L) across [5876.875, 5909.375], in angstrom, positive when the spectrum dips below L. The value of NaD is 1.7 angstrom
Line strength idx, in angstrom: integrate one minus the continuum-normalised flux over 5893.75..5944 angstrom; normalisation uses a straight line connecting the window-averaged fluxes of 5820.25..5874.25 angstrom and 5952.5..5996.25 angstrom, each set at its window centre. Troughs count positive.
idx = 2.5 angstrom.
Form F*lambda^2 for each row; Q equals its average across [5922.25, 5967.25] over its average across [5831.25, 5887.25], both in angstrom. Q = 1.04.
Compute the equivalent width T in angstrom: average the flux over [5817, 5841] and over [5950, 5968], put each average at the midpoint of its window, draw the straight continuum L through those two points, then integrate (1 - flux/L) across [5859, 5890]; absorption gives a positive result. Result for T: 2.1 angstrom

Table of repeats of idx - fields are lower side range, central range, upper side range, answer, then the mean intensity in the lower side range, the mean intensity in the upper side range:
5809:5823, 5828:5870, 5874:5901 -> -1.69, 2.28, 2.05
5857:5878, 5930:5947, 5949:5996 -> 0.40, 2.19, 2.28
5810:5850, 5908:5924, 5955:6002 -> 0.75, 2.3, 2.29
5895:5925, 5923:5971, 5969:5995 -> -0.57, 2.15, 2.26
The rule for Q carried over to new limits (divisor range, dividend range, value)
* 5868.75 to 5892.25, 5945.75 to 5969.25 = 1.10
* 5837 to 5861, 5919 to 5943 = 1.00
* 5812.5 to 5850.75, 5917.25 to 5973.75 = 1.00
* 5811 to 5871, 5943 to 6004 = 1.05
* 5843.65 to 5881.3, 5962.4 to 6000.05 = 1.07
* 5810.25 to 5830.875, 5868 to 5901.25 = 0.92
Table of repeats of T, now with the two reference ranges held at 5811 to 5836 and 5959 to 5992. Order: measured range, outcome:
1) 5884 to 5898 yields 2.0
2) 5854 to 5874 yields 0.9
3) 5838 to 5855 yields 0.0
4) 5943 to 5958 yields 0.5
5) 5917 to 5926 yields 0.4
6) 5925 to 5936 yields 0.6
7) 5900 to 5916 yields 0.6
